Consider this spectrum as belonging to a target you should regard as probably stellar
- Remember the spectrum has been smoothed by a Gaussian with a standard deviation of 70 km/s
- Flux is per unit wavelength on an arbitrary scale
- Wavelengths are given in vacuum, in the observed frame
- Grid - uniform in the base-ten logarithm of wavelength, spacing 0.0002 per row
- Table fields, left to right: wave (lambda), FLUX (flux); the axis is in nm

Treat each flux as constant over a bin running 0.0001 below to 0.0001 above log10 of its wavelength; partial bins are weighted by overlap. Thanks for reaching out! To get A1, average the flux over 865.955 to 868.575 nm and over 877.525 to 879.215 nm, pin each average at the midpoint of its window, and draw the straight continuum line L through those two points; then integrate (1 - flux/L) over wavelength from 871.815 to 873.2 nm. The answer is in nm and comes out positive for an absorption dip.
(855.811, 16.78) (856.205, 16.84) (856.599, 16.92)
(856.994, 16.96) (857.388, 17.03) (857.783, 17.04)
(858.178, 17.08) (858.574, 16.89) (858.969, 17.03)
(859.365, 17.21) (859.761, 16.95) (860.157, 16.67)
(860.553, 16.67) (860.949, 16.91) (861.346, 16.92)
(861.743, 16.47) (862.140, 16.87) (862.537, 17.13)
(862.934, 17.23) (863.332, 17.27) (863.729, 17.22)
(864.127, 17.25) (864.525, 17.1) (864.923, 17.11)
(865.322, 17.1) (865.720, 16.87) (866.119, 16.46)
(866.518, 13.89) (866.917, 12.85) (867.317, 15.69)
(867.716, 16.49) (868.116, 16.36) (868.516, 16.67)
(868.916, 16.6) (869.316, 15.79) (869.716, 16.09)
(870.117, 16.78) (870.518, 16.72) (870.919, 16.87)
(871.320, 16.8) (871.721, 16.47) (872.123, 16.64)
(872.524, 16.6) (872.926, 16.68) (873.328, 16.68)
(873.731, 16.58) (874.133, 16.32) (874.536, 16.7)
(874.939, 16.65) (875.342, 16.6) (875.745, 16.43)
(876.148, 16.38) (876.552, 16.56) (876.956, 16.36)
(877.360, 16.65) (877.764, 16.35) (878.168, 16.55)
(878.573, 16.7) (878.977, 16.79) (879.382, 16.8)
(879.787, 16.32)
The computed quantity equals -0.057 nm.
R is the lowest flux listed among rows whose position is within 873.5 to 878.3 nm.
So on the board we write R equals 16.32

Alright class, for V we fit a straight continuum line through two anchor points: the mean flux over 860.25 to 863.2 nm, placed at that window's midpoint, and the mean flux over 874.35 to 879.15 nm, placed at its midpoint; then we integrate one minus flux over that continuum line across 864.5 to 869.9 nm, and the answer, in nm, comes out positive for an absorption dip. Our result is 0.23 nm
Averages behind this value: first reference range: 16.9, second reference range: 16.6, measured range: 16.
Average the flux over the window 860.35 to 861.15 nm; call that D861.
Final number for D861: 16.8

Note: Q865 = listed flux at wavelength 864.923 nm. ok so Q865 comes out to 17.11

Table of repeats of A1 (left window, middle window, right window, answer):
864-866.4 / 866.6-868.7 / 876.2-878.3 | 0.16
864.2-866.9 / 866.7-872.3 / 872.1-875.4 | 0.07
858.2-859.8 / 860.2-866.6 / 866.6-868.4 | -0.28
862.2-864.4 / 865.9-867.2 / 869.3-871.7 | 0.18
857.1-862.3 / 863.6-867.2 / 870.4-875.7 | 0.13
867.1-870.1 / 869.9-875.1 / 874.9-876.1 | -0.08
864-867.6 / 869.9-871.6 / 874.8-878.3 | -0.06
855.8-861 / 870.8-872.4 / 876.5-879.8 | 0.00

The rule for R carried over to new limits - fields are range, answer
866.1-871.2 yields 12.85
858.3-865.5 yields 16.47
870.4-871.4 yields 16.72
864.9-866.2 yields 16.46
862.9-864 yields 17.22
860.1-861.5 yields 16.67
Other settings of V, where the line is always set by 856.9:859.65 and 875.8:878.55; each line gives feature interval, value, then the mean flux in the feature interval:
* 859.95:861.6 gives 0.017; 16.8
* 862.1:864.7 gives -0.044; 17.2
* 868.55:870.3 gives 0.038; 16.3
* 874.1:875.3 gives -0.003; 16.6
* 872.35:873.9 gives -0.003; 16.6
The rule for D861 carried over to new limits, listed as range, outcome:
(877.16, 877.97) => 16.5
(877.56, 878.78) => 16.5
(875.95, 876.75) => 16.5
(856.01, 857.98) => 17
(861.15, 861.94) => 16.7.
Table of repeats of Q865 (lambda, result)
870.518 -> 16.72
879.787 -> 16.32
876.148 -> 16.38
